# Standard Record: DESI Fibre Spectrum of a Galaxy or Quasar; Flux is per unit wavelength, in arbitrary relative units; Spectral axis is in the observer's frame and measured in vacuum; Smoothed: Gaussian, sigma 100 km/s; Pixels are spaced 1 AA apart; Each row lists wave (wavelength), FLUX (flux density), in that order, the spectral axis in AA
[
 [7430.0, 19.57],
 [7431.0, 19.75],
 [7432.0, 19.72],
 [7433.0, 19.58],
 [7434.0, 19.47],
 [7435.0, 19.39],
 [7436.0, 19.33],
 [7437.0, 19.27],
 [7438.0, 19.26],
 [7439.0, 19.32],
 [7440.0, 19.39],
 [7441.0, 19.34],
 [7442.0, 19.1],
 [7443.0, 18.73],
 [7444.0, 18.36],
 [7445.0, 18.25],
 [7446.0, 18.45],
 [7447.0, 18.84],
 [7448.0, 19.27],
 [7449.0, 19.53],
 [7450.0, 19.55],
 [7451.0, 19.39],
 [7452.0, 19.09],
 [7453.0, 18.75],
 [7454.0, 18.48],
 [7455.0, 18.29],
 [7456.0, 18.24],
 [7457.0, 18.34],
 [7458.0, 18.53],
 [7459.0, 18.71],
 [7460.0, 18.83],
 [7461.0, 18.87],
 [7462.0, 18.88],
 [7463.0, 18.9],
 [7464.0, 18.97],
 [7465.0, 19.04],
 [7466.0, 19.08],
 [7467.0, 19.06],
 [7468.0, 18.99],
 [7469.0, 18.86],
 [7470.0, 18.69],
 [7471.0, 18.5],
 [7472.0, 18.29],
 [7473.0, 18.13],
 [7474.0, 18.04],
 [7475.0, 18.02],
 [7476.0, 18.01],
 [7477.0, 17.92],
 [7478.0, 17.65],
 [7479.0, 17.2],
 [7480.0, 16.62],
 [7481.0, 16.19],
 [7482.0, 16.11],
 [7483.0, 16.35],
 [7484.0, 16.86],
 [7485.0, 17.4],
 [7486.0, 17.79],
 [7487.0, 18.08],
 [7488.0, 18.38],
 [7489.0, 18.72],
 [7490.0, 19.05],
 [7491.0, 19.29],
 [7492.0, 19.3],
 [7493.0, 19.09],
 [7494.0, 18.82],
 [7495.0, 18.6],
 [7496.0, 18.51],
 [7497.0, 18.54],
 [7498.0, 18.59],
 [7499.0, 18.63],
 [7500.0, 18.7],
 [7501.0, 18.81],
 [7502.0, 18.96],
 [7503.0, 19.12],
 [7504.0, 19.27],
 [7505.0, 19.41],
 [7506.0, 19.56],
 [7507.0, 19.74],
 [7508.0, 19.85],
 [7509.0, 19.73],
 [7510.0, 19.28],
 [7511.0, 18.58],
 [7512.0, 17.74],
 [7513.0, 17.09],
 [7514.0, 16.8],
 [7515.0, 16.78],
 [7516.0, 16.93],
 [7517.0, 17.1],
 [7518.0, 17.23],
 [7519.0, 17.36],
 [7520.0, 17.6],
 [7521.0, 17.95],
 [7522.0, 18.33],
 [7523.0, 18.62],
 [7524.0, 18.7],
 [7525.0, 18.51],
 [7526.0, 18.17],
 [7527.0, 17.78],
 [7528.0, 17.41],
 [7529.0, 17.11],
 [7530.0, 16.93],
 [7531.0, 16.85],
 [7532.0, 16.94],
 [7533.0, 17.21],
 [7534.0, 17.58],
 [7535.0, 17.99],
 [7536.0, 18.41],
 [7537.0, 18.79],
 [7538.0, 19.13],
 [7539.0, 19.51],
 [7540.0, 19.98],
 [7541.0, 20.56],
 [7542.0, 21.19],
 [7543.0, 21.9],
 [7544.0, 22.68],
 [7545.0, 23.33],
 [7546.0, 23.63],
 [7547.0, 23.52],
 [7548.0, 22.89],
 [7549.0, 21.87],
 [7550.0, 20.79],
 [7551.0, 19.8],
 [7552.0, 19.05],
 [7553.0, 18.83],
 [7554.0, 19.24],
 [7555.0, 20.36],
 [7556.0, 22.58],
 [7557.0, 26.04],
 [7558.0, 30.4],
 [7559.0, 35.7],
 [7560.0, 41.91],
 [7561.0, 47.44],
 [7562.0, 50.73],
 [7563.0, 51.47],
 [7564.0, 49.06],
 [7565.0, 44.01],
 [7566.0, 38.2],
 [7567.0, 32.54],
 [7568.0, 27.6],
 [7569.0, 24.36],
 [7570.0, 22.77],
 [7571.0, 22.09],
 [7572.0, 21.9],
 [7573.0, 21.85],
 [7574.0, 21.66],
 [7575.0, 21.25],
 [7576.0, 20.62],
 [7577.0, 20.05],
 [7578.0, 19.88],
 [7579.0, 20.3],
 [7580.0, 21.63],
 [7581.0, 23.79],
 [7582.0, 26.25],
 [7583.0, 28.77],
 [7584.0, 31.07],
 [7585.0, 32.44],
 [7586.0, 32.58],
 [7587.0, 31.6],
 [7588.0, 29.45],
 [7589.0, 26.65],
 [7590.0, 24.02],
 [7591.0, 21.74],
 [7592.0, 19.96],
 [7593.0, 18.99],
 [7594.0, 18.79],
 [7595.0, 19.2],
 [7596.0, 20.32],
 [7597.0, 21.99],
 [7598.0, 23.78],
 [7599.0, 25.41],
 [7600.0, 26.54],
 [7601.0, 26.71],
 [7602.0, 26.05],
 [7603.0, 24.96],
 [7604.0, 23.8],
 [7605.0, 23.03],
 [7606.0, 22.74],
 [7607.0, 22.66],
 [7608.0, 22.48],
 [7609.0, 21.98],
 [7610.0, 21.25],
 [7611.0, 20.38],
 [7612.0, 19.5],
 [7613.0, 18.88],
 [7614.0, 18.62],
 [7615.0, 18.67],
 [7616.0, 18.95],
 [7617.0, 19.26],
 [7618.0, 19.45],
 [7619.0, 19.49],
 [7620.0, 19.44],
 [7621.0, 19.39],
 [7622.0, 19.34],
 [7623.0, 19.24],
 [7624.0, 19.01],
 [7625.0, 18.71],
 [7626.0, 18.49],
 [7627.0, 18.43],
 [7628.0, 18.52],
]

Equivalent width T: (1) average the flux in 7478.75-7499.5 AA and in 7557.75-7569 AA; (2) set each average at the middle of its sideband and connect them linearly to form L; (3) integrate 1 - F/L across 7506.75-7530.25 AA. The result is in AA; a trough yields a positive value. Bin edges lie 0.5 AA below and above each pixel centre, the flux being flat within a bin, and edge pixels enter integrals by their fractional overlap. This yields 7.7 AA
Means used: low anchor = 18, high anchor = 40.3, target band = 18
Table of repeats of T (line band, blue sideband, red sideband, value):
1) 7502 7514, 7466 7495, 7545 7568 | 1.9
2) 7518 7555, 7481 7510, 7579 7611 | 3.0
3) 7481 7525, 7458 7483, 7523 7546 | 0.8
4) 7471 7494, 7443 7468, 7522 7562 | 2.3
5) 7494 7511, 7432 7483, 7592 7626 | 0.3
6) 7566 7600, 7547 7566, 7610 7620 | 1.9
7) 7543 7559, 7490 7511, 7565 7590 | 0.7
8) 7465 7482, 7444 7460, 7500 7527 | 0.5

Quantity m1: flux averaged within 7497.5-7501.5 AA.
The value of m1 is 18.7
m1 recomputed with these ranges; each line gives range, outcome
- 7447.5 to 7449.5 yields 19.4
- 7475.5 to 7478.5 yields 17.9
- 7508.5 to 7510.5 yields 19.5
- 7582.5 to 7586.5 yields 31.2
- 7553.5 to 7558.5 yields 23.7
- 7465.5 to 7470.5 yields 18.9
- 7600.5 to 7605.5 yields 24.9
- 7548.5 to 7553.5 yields 20.1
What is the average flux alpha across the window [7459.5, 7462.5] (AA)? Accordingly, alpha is 18.9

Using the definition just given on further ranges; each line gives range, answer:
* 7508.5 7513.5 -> 18.5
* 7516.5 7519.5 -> 17.2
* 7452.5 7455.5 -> 18.5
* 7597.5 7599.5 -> 24.6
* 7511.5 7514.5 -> 17.2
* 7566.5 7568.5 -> 30.1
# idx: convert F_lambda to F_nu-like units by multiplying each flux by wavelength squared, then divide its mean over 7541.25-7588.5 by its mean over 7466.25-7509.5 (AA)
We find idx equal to 1.52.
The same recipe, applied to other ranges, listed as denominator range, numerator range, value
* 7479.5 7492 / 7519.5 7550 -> 1.11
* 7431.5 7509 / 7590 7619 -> 1.20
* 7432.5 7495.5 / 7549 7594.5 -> 1.53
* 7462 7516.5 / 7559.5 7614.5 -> 1.48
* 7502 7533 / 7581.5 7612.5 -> 1.38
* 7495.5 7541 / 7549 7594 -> 1.53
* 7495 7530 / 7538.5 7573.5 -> 1.53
